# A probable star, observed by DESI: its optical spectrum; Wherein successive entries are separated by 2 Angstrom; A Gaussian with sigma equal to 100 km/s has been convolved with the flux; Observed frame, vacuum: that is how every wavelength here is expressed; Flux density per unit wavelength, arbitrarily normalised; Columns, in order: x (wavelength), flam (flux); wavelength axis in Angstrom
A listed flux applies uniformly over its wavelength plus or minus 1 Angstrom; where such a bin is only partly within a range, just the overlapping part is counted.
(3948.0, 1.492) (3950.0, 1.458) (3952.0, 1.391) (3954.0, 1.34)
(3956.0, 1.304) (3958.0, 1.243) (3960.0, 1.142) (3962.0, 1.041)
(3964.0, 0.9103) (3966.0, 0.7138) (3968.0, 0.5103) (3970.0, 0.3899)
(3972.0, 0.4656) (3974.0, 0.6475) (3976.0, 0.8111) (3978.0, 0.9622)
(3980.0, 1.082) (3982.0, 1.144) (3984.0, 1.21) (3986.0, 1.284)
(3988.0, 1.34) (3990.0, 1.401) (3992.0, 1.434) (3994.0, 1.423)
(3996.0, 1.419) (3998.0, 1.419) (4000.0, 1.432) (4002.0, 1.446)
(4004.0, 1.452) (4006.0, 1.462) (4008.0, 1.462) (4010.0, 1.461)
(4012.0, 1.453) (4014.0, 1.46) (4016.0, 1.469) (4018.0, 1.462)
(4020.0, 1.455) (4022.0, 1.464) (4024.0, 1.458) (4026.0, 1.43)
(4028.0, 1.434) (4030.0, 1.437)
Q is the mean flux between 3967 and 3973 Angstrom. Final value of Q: 0.455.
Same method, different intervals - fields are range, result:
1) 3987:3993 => 1.39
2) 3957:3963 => 1.14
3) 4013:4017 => 1.46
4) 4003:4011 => 1.46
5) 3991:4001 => 1.43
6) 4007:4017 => 1.46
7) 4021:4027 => 1.45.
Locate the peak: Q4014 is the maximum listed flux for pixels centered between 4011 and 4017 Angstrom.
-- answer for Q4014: 1.469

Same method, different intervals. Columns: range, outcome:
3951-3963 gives 1.391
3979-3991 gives 1.401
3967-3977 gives 0.8111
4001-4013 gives 1.462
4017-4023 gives 1.464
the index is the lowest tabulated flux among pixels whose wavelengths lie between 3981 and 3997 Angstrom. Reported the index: 1.144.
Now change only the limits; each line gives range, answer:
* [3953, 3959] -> 1.243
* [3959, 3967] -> 0.7138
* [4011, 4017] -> 1.453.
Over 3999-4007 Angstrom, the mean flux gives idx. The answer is 1.45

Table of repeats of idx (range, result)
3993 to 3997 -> 1.42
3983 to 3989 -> 1.28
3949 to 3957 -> 1.37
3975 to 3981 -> 0.952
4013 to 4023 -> 1.46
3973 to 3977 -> 0.729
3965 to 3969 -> 0.612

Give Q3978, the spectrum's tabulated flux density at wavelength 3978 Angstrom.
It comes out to 0.9622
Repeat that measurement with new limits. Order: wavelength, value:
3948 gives 1.492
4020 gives 1.455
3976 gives 0.8111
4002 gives 1.446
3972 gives 0.4656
